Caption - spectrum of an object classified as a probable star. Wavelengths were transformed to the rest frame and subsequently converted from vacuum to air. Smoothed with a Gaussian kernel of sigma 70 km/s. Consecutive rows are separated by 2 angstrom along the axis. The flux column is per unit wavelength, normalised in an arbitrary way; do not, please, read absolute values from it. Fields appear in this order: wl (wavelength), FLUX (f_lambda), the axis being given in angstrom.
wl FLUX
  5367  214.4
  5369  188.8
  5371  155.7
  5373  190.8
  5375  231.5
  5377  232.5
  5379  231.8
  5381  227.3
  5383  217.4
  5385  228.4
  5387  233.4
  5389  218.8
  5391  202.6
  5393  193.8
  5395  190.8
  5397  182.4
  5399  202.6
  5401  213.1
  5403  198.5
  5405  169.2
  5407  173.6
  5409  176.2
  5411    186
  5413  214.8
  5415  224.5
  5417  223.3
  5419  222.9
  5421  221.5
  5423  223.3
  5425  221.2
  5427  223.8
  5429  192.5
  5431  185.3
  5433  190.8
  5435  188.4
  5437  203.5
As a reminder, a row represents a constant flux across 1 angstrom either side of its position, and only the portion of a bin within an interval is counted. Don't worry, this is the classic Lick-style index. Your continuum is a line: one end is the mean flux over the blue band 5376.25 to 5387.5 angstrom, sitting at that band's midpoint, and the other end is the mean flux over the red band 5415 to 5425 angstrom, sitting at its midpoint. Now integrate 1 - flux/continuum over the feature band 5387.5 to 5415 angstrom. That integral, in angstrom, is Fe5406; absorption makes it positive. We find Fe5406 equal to 3.61 angstrom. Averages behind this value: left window 228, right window 223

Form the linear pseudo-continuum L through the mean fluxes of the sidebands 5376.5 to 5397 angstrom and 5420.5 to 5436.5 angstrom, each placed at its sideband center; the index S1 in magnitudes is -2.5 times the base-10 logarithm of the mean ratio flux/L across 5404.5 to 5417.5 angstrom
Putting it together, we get 0.08 mag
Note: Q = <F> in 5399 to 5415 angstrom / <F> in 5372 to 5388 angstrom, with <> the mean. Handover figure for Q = 0.86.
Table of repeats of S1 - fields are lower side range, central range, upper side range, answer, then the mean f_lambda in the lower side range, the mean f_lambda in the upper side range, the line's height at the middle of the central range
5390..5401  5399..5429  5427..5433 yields -0.06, 196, 195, 196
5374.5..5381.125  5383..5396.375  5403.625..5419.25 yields 0.04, 231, 198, 219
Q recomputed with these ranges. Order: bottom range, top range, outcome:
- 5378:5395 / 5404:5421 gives 0.92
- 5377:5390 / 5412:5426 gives 0.98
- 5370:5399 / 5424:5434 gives 0.97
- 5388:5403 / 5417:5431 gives 1.08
